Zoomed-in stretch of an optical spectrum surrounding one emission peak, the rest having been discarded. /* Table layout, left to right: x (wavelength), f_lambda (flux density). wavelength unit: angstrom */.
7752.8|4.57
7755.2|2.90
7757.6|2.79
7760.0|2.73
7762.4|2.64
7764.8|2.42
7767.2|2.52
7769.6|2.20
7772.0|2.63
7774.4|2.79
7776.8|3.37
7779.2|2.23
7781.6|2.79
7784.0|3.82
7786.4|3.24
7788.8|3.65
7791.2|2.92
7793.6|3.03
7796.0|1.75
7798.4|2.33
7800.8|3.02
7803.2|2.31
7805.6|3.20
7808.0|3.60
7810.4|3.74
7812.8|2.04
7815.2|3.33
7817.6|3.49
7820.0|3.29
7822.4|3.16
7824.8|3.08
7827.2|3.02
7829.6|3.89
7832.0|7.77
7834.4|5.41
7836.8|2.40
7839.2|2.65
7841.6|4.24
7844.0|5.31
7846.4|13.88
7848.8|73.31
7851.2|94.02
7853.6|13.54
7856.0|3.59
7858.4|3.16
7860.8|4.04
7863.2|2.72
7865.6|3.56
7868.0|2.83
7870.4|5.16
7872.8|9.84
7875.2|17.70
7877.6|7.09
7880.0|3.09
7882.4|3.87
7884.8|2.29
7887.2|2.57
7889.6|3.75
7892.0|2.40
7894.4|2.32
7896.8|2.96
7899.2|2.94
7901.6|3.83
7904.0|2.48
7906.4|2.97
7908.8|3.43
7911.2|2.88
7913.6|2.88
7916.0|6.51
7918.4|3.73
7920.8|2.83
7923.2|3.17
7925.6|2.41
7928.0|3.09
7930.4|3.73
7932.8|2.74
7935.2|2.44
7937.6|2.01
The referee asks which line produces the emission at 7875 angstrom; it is [N II] 6583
